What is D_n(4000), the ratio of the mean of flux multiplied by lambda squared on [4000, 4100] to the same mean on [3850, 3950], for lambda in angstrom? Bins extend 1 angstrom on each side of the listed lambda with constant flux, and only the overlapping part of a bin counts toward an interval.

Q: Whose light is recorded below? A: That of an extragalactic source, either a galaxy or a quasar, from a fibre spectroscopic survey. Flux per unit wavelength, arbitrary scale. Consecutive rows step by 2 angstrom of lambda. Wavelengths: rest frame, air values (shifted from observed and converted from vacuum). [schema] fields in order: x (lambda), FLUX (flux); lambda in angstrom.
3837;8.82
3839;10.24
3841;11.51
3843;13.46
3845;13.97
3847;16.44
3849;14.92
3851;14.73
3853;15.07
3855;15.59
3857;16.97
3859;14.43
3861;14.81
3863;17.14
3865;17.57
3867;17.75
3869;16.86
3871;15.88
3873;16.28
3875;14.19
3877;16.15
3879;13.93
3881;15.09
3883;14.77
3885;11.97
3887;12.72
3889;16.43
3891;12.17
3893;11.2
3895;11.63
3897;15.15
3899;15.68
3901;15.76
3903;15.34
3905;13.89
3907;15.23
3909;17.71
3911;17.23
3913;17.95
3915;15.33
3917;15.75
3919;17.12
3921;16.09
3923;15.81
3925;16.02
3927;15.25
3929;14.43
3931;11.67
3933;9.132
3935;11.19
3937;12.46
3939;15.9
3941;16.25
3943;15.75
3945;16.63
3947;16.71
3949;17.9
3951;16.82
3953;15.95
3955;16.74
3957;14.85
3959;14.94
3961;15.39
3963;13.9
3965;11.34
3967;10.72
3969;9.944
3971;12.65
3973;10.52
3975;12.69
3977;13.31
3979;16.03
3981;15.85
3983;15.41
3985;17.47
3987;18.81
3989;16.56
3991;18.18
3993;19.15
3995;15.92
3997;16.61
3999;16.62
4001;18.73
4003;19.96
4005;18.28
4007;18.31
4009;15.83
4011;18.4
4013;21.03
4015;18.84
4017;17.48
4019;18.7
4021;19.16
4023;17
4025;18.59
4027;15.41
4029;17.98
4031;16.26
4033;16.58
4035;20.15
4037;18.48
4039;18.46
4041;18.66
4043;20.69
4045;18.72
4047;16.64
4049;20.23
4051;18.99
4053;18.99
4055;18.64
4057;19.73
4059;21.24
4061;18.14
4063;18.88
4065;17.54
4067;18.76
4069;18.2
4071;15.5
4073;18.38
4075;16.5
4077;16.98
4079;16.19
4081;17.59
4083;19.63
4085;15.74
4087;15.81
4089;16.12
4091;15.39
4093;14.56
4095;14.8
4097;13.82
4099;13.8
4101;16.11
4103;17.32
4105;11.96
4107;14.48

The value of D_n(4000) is 1.3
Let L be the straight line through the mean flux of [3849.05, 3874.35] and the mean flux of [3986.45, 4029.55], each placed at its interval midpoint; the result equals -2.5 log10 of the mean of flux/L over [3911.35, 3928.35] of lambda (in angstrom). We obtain 0.04 mag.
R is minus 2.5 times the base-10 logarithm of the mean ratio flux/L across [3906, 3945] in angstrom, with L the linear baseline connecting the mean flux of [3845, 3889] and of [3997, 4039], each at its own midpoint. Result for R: 0.09 mag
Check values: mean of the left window 15.4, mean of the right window 18.1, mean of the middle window 15.1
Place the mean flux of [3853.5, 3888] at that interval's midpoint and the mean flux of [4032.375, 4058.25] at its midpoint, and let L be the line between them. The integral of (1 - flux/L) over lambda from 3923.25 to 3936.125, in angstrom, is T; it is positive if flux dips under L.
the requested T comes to 2.69 angstrom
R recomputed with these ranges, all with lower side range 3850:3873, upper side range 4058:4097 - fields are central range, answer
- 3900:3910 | 0.05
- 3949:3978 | 0.20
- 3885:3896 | 0.26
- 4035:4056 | -0.12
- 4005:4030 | -0.08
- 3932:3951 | 0.12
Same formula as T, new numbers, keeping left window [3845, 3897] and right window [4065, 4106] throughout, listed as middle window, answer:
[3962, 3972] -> 2.5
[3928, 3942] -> 2.1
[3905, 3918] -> -1.0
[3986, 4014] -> -4.1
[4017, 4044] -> -3.8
